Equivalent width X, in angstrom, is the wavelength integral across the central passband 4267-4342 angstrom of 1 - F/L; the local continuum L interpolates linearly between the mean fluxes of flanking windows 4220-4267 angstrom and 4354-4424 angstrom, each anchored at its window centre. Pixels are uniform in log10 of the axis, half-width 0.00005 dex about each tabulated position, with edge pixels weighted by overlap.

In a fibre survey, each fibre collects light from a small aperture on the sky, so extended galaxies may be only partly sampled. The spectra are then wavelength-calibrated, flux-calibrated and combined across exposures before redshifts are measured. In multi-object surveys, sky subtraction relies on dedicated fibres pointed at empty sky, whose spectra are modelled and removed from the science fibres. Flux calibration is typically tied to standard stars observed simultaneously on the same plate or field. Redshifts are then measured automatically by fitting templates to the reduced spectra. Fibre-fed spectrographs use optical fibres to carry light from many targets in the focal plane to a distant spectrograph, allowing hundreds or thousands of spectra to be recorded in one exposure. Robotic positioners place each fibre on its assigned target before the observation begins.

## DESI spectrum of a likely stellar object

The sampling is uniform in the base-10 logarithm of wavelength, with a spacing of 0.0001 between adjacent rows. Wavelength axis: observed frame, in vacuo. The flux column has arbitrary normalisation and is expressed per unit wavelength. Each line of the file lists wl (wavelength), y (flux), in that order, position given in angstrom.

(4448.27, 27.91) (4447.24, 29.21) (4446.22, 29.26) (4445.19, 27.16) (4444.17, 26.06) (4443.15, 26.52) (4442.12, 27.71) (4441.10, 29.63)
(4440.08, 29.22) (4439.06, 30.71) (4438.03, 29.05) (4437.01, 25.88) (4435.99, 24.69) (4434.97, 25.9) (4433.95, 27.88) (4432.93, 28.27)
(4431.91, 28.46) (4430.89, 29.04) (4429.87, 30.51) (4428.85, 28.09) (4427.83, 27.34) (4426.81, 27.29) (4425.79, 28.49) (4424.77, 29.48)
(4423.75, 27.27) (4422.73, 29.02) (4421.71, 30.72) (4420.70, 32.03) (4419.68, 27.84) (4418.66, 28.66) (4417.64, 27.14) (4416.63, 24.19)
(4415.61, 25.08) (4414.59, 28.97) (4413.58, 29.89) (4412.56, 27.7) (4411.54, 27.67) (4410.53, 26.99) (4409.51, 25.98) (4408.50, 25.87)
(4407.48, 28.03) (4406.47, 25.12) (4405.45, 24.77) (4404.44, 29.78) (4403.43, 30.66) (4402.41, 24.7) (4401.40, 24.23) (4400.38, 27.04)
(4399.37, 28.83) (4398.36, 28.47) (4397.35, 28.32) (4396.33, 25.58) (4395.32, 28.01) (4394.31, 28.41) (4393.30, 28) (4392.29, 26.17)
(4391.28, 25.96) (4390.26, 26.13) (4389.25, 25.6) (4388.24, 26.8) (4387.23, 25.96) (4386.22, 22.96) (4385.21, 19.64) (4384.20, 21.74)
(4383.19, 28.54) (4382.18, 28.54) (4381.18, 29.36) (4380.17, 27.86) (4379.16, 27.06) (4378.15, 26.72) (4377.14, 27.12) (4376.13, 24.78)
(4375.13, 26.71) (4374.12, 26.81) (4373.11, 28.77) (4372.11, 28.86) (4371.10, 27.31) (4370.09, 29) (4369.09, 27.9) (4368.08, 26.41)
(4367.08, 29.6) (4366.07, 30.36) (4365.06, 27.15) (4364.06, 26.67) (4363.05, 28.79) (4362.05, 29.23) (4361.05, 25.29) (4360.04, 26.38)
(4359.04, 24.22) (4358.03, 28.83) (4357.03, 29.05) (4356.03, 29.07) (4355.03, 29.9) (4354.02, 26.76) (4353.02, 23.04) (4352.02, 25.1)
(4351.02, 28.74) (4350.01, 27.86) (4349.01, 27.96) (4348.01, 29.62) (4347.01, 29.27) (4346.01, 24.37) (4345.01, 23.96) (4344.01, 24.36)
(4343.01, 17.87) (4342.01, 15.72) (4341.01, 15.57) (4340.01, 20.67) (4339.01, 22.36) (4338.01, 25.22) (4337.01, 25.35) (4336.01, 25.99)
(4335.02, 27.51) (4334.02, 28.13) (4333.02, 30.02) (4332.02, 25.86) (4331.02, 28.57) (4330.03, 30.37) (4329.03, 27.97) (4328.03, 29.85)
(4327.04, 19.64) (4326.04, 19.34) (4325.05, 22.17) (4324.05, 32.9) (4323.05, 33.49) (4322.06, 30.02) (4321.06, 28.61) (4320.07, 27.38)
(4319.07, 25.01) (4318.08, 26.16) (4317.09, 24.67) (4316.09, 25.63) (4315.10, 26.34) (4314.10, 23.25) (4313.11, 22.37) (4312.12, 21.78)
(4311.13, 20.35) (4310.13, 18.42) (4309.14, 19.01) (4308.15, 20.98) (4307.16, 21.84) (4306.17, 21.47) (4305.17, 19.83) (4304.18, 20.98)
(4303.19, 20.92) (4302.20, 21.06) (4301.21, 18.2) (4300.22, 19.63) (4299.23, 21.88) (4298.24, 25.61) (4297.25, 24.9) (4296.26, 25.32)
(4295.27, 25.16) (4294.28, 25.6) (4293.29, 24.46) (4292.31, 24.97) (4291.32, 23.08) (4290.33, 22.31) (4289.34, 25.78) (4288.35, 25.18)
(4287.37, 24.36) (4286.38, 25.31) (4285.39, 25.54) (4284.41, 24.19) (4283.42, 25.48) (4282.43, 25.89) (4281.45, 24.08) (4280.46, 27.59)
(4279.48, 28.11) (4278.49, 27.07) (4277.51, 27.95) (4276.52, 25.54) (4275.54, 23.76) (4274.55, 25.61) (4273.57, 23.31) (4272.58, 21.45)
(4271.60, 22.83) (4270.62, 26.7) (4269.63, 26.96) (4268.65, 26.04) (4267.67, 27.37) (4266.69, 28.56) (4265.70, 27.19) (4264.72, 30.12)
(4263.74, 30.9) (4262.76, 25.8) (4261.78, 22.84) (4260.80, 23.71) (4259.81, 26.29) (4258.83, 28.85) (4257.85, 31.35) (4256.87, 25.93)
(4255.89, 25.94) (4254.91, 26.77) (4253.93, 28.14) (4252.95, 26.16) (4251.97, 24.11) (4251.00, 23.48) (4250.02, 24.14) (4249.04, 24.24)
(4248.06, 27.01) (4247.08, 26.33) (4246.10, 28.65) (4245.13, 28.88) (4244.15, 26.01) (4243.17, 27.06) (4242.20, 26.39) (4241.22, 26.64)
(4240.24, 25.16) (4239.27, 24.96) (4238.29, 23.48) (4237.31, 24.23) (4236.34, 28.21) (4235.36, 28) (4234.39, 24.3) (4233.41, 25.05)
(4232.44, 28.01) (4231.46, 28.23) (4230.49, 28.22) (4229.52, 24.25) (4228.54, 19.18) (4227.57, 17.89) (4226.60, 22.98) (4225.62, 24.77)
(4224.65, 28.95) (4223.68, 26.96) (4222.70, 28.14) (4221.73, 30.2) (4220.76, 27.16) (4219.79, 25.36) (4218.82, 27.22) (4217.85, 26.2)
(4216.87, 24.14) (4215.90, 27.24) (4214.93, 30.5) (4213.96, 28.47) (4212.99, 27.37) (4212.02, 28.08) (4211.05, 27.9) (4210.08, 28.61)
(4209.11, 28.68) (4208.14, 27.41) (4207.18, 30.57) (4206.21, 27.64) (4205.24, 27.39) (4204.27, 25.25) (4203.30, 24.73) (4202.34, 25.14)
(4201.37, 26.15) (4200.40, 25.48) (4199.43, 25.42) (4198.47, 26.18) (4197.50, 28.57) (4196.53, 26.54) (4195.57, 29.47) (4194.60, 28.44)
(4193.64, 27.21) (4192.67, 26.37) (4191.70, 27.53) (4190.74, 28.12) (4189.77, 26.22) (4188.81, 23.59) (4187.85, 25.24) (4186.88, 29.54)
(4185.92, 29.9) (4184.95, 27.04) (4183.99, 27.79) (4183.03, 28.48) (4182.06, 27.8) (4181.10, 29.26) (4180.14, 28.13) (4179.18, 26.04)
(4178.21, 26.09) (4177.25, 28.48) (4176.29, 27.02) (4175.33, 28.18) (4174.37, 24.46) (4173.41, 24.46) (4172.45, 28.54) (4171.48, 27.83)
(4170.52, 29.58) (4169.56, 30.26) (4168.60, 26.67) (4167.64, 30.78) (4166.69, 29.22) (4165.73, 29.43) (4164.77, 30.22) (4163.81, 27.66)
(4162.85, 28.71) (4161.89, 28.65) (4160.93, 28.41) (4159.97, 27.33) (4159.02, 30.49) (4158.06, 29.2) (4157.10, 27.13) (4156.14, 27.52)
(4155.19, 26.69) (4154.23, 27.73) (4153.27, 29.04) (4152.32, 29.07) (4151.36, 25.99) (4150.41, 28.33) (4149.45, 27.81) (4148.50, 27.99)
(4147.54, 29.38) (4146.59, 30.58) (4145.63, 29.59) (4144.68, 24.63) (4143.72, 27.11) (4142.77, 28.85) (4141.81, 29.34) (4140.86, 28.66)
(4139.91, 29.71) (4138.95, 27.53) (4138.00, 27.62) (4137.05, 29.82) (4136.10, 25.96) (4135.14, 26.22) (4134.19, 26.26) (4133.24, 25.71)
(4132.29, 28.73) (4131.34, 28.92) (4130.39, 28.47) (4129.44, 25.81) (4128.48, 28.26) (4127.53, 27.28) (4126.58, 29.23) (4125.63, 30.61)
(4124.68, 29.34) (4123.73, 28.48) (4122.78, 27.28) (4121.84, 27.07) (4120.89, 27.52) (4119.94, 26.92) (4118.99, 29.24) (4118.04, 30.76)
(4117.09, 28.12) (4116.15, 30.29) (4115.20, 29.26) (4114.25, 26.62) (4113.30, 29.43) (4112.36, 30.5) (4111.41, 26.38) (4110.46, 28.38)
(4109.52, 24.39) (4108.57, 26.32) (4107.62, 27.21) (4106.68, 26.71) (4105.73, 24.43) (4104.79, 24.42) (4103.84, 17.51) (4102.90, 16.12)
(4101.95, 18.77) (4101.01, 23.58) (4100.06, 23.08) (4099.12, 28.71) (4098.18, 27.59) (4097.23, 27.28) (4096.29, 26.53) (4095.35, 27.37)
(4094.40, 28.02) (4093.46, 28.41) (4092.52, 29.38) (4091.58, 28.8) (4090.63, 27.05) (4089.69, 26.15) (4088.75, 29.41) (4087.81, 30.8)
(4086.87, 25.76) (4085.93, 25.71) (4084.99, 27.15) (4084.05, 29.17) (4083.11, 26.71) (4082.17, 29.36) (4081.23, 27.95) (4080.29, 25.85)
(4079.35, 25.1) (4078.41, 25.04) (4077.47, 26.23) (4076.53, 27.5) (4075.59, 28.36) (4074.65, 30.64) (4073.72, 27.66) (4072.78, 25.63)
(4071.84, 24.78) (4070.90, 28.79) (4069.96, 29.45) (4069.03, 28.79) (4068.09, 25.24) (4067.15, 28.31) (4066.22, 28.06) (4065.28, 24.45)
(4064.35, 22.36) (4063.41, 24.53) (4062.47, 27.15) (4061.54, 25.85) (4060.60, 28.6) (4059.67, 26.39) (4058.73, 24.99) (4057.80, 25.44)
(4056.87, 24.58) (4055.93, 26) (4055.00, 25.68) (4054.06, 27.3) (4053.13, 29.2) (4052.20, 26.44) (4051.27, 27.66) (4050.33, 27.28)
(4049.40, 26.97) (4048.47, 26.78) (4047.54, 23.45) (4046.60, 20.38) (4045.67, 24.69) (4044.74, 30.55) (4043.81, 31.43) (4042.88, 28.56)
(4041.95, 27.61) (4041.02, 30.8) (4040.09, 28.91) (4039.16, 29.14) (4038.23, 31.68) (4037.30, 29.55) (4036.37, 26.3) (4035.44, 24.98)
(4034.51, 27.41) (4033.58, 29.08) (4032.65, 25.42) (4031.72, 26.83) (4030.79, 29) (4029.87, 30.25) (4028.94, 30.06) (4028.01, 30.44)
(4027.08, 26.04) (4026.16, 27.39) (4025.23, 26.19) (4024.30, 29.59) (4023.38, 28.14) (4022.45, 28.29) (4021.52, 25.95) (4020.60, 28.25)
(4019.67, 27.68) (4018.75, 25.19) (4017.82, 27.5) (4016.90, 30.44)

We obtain 6.0 angstrom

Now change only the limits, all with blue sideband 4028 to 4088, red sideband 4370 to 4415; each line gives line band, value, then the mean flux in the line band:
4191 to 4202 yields 0.0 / 27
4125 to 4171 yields -2.0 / 28.3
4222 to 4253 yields 1.6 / 25.7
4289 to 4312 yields 4.1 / 22.2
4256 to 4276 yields 0.6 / 26.3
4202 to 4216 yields -0.3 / 27.7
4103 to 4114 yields 0.6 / 25.7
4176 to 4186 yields -0.2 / 27.7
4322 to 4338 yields -0.1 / 27.2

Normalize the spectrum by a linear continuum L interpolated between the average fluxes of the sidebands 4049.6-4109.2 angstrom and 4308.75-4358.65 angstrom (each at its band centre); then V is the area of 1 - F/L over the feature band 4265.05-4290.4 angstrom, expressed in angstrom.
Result 0.0 angstrom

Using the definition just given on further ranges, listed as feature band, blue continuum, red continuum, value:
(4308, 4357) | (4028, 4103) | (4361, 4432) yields 3.68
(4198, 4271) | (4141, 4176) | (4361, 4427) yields 3.73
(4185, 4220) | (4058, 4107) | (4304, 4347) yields -2.53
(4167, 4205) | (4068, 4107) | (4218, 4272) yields -1.33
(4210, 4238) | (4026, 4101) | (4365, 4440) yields 1.00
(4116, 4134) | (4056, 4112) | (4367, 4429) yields -1.22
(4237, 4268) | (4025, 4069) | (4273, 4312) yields -2.97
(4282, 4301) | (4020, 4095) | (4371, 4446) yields 2.07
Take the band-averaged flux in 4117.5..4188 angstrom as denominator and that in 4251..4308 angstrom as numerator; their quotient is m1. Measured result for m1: 0.89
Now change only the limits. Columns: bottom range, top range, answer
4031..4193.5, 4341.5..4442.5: 0.99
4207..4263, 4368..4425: 1.03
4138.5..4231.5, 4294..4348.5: 0.88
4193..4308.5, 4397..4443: 1.08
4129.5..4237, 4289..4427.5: 0.95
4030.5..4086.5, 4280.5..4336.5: 0.91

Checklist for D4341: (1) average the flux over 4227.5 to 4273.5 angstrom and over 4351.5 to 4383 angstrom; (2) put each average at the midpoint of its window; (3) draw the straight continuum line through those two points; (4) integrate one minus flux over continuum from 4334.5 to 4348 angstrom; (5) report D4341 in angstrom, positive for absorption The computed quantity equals 1.99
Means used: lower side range 26.1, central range 23.2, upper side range 27.5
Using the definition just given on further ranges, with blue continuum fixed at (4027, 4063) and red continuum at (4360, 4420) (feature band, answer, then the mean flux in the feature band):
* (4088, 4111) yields 1.4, 25.7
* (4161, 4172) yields -0.7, 29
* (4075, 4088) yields 0.1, 27.1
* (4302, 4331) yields 3.0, 24.3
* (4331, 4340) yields 0.3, 26.1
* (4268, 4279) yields 0.8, 25.2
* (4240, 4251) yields 0.4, 26.3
